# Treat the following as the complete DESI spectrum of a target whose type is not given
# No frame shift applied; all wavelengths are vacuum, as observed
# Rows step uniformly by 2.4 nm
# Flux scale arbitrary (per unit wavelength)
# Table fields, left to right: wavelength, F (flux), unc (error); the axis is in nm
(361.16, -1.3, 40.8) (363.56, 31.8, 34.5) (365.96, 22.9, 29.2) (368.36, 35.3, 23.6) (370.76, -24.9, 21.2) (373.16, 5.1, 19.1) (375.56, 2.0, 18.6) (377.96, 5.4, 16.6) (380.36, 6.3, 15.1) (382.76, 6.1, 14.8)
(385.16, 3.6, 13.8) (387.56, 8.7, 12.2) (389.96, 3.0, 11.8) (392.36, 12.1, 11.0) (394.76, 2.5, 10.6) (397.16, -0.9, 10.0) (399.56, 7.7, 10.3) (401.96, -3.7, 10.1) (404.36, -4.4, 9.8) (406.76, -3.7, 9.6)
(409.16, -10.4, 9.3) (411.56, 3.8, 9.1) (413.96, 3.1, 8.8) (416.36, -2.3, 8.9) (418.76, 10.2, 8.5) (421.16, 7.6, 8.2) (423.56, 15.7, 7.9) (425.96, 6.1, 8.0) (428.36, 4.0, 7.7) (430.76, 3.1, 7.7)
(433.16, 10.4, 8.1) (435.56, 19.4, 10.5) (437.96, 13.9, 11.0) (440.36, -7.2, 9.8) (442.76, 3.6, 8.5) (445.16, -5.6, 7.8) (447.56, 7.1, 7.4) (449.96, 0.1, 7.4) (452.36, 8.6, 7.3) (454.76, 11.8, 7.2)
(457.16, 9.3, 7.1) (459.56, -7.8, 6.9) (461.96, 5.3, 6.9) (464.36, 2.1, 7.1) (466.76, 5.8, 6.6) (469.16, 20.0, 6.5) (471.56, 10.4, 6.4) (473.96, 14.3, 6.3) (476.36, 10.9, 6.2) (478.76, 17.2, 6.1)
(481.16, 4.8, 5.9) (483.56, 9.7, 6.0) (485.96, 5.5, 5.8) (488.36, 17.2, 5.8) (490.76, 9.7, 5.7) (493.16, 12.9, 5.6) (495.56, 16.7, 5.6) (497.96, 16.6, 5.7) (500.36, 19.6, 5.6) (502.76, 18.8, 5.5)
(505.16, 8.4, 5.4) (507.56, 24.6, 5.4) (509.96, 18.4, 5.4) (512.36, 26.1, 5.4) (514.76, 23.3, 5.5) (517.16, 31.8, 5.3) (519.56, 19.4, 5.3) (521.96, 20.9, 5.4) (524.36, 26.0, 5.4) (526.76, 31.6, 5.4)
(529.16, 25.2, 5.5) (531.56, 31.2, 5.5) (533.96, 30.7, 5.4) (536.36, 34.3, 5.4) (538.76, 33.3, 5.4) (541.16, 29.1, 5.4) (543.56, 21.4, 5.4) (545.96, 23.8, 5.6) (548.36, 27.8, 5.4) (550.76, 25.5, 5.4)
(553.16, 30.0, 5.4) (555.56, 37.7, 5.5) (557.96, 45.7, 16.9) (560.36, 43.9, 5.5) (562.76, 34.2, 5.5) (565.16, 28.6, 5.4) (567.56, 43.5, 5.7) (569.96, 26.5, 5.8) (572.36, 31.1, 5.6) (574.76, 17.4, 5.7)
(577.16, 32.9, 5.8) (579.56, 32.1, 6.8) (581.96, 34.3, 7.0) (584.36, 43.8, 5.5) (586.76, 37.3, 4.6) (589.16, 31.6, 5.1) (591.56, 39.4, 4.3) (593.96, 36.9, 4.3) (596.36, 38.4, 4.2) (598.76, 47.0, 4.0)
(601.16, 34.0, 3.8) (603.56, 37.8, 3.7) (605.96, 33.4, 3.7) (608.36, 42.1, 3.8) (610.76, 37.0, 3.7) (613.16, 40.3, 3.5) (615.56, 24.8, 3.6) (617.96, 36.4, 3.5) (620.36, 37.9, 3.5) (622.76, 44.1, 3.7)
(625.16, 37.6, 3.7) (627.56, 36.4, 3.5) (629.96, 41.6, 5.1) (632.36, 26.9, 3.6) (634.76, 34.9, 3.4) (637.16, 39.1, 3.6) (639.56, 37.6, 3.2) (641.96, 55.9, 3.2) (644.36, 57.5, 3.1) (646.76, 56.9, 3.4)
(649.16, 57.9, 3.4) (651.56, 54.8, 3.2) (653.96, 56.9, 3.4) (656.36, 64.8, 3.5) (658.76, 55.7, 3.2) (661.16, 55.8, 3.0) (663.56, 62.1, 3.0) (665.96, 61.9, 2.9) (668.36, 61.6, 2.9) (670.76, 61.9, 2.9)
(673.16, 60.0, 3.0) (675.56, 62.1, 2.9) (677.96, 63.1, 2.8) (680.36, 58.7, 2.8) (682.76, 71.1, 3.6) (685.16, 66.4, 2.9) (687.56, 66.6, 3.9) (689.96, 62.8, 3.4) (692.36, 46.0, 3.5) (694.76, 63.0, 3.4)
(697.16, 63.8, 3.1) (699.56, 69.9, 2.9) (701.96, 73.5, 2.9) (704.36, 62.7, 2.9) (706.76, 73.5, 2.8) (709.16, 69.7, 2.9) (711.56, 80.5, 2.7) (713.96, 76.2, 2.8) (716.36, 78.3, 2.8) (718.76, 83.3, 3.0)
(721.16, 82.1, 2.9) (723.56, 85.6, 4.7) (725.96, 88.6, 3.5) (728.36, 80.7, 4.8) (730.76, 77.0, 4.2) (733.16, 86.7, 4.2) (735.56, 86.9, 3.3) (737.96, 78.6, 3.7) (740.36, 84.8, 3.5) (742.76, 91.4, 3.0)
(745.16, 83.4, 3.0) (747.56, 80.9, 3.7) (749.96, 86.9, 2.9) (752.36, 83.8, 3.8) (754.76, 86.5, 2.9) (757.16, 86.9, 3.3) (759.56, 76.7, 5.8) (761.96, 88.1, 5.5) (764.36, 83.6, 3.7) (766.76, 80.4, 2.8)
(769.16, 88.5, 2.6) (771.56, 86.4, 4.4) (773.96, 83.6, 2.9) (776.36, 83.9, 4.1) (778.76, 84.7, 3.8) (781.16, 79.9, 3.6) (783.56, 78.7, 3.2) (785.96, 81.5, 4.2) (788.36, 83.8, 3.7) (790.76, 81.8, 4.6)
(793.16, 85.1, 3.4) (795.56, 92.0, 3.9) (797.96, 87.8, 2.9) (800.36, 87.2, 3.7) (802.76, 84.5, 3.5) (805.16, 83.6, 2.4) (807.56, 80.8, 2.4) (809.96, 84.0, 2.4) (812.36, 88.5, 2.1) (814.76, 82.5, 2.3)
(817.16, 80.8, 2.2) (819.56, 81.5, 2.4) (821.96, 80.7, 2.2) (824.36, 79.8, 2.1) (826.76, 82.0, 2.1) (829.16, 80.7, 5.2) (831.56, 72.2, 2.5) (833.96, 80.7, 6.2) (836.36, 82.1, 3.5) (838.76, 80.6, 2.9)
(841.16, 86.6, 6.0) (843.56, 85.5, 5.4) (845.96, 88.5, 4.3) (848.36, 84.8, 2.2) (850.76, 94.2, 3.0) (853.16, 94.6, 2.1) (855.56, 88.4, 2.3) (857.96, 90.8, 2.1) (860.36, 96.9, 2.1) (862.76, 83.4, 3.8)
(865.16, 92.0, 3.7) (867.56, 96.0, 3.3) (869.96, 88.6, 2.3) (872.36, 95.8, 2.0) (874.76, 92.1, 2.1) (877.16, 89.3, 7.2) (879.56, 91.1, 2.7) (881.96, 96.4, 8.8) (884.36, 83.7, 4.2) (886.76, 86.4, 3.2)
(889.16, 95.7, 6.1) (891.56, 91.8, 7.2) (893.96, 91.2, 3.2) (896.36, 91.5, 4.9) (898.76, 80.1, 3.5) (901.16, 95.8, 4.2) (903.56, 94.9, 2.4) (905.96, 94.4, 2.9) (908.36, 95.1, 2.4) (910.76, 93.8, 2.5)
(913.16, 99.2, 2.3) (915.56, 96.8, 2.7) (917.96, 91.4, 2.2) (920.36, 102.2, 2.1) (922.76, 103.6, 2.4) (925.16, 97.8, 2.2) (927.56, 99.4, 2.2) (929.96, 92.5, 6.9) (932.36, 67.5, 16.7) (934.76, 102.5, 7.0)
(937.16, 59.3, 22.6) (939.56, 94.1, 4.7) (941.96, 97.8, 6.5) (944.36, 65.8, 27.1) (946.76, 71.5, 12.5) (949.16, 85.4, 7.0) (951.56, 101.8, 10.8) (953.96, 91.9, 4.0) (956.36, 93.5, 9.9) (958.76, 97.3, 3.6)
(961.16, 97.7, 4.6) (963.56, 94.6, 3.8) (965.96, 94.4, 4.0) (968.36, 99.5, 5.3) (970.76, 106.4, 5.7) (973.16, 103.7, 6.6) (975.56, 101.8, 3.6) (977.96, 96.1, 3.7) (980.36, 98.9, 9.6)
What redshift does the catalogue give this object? 0.61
